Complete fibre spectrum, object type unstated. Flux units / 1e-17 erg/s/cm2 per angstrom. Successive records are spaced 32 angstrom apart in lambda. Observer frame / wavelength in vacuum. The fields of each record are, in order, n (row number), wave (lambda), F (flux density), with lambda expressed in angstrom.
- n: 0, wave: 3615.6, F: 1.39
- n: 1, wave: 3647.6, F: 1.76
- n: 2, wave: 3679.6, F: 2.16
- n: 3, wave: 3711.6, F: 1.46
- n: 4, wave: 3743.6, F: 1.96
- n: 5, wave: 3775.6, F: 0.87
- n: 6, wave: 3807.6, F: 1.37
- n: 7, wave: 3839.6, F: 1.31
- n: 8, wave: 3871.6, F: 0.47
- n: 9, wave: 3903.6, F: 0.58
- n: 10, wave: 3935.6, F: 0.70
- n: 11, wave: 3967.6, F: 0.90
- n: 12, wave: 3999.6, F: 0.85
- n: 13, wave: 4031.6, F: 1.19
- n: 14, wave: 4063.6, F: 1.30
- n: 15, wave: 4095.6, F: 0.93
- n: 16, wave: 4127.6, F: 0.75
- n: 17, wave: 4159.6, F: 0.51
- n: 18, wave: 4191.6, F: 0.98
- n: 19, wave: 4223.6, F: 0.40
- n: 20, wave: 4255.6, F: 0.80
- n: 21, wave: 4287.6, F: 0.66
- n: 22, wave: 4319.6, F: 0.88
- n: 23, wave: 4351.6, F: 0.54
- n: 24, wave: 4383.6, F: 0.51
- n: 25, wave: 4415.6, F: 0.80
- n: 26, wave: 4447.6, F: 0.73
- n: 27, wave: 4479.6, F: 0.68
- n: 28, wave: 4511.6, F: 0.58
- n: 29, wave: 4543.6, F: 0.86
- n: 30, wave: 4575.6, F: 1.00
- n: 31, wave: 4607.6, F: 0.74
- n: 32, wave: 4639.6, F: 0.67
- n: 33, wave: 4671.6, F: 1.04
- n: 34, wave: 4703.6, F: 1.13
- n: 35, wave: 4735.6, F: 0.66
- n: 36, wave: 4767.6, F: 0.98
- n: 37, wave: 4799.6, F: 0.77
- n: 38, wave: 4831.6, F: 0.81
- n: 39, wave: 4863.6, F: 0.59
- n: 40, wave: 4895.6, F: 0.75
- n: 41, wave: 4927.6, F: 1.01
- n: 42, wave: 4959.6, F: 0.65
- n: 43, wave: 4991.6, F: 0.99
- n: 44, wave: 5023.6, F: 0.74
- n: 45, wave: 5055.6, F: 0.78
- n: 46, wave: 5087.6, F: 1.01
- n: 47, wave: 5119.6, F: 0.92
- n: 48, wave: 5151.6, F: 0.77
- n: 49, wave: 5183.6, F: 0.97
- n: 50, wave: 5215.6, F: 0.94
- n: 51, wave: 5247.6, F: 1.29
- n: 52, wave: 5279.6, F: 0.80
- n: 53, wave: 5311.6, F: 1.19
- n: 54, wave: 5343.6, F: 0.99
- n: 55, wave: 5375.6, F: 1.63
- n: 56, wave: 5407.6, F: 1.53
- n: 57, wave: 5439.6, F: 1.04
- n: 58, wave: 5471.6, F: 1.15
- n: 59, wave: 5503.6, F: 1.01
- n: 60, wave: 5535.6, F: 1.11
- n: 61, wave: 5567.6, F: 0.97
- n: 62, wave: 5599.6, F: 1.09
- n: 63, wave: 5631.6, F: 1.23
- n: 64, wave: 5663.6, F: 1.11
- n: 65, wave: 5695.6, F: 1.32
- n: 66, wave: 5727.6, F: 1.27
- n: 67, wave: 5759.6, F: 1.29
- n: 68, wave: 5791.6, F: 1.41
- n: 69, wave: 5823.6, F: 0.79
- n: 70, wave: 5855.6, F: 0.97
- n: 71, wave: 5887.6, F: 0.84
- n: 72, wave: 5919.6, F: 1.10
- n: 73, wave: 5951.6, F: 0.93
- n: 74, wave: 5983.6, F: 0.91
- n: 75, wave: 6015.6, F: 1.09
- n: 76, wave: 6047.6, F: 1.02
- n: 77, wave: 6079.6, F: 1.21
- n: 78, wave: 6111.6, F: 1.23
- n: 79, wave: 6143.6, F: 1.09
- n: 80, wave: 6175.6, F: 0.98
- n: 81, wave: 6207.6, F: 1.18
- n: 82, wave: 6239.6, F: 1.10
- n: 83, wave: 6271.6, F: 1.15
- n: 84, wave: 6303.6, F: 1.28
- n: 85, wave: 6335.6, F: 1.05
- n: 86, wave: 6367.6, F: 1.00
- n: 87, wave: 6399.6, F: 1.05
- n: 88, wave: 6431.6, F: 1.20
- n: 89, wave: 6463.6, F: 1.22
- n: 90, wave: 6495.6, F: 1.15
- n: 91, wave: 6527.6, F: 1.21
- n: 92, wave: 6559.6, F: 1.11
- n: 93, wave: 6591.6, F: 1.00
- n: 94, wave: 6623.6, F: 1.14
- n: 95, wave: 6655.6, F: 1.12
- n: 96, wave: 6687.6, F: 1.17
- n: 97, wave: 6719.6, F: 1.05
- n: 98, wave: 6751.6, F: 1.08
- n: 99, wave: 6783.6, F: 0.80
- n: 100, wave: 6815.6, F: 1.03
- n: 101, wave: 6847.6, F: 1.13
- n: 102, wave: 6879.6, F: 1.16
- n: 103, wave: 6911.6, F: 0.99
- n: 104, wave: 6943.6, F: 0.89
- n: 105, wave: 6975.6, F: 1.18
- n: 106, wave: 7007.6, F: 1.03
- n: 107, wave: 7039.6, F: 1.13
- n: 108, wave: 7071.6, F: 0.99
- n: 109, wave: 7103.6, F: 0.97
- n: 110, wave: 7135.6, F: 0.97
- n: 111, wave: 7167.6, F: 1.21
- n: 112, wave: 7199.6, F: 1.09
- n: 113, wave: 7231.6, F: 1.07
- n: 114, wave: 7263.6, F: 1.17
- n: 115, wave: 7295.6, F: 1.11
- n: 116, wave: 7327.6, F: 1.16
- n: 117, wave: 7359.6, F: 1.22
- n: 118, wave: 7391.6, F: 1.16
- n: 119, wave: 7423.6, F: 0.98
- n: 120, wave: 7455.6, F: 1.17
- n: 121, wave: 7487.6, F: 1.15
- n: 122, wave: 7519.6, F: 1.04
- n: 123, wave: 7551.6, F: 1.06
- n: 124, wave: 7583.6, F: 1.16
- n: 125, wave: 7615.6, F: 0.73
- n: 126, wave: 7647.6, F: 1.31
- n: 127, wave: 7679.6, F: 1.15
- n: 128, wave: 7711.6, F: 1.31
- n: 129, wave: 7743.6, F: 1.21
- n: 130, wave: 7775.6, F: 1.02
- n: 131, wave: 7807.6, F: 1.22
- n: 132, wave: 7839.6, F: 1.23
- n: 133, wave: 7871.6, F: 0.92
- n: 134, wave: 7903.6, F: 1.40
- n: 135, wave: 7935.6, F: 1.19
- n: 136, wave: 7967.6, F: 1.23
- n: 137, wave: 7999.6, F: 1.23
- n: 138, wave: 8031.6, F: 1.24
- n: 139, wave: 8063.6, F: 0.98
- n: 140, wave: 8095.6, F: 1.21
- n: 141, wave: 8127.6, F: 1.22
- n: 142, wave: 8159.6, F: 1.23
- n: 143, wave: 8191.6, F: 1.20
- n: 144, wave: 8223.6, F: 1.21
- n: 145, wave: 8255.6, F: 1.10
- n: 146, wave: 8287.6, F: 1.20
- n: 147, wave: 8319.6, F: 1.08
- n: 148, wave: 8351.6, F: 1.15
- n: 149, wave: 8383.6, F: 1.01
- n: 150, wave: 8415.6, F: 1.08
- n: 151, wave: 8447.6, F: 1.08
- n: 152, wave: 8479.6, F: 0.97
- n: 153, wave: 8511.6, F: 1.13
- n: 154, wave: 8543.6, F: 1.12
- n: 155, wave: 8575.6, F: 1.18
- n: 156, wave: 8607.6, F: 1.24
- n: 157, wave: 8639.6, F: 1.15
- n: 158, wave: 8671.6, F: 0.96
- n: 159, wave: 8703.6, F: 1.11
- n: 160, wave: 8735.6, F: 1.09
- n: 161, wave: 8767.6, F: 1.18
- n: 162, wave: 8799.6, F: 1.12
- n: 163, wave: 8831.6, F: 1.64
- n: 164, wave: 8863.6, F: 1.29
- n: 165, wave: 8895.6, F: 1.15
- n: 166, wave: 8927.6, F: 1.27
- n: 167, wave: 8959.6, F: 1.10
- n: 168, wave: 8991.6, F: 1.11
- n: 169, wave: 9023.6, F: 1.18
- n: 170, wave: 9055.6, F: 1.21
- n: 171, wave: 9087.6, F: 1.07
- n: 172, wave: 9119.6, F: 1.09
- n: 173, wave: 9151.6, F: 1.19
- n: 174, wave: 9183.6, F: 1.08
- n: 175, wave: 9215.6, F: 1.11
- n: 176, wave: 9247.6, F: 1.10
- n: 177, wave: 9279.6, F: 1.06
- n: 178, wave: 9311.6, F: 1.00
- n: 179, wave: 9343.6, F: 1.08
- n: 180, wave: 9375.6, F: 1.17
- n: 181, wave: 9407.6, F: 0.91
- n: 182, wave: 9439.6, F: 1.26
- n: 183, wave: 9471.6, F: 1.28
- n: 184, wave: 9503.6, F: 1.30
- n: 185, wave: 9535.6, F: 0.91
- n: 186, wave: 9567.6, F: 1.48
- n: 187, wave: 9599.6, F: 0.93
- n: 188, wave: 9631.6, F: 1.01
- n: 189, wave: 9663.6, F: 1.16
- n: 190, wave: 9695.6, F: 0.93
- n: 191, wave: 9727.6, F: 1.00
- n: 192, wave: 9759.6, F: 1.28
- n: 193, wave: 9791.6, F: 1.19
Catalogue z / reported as 0.344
